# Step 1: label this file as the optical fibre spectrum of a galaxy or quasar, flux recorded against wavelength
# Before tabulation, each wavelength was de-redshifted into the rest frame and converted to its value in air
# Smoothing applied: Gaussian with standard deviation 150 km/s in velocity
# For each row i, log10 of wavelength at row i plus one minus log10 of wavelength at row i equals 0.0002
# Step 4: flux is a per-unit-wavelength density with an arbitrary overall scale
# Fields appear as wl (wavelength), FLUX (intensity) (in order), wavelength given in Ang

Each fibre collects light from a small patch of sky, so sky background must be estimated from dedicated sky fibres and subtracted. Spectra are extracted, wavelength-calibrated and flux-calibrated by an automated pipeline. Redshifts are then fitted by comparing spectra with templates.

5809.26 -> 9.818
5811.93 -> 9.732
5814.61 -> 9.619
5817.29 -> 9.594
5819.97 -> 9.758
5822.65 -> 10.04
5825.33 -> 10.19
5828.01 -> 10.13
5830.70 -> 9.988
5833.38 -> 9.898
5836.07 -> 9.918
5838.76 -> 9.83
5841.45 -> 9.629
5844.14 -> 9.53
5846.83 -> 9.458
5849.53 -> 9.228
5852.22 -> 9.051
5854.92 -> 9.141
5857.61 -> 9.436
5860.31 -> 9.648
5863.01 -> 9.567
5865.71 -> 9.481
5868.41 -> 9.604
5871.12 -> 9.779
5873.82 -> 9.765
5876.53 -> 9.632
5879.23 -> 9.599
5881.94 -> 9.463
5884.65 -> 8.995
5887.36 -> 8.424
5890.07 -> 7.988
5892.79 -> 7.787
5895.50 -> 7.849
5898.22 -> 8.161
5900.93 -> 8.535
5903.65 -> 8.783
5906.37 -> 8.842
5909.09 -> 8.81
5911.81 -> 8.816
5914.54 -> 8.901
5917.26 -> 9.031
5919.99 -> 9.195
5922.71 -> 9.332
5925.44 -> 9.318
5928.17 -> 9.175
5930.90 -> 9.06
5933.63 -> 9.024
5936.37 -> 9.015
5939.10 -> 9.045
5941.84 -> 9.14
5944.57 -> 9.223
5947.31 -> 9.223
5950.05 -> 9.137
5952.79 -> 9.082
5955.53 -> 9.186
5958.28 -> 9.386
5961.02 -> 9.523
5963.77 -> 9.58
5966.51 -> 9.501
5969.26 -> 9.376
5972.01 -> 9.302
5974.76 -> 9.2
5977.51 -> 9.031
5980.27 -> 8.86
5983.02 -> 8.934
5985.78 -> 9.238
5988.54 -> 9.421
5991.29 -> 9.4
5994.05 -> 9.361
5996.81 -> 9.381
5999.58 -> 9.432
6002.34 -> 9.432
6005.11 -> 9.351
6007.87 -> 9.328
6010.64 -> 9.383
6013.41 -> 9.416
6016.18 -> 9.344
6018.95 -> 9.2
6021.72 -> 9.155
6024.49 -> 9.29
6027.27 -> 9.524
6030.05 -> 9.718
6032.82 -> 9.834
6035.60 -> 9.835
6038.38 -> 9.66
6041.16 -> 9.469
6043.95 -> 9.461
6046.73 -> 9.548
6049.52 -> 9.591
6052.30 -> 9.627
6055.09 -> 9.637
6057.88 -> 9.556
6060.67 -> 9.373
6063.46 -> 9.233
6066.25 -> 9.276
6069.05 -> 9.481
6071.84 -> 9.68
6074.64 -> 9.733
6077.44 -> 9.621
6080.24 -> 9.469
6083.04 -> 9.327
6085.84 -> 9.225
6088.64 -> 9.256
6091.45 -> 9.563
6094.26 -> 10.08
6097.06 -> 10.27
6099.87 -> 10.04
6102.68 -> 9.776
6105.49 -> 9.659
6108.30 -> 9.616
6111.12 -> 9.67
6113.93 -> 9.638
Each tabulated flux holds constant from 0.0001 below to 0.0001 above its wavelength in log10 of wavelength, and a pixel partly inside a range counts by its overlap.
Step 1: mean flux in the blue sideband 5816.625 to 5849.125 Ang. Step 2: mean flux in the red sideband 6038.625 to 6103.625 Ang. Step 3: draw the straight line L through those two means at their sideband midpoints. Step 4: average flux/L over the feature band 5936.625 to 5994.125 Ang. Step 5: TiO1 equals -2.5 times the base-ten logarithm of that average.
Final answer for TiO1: 0.051 mag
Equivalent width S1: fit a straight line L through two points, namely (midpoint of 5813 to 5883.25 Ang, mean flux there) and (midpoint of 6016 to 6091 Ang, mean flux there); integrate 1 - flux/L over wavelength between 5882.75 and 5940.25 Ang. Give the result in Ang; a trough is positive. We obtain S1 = 5.0 Ang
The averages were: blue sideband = 9.65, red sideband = 9.49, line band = 8.77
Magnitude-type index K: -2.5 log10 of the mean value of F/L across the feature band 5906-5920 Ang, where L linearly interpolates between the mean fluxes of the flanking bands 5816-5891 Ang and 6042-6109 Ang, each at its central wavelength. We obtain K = 0.08 mag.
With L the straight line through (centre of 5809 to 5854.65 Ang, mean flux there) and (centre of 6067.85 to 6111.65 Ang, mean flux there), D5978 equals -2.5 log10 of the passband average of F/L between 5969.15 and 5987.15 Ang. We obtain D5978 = 0.07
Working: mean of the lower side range 9.71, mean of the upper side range 9.65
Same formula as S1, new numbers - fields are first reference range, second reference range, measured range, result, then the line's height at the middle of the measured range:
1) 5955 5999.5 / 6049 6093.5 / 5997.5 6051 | -0.5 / 9.39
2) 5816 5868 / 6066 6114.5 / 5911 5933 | 1.2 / 9.65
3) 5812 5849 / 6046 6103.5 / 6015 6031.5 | 0.4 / 9.63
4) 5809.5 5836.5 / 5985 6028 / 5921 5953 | 1.4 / 9.55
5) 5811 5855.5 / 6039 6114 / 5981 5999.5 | 0.7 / 9.63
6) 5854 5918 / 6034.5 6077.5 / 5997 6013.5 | 0.0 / 9.38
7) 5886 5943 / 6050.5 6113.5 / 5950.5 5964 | -0.5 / 8.98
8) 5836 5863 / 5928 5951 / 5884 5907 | 2.3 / 9.29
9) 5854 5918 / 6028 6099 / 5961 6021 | 0.2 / 9.35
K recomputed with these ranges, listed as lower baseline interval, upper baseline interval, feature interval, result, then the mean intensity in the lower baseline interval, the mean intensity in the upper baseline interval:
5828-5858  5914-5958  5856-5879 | -0.02 mag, 9.58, 9.14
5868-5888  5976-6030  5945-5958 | 0.02 mag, 9.43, 9.3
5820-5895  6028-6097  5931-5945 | 0.05 mag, 9.44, 9.57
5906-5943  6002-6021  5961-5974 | -0.03 mag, 9.05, 9.34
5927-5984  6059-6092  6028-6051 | -0.03 mag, 9.19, 9.43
